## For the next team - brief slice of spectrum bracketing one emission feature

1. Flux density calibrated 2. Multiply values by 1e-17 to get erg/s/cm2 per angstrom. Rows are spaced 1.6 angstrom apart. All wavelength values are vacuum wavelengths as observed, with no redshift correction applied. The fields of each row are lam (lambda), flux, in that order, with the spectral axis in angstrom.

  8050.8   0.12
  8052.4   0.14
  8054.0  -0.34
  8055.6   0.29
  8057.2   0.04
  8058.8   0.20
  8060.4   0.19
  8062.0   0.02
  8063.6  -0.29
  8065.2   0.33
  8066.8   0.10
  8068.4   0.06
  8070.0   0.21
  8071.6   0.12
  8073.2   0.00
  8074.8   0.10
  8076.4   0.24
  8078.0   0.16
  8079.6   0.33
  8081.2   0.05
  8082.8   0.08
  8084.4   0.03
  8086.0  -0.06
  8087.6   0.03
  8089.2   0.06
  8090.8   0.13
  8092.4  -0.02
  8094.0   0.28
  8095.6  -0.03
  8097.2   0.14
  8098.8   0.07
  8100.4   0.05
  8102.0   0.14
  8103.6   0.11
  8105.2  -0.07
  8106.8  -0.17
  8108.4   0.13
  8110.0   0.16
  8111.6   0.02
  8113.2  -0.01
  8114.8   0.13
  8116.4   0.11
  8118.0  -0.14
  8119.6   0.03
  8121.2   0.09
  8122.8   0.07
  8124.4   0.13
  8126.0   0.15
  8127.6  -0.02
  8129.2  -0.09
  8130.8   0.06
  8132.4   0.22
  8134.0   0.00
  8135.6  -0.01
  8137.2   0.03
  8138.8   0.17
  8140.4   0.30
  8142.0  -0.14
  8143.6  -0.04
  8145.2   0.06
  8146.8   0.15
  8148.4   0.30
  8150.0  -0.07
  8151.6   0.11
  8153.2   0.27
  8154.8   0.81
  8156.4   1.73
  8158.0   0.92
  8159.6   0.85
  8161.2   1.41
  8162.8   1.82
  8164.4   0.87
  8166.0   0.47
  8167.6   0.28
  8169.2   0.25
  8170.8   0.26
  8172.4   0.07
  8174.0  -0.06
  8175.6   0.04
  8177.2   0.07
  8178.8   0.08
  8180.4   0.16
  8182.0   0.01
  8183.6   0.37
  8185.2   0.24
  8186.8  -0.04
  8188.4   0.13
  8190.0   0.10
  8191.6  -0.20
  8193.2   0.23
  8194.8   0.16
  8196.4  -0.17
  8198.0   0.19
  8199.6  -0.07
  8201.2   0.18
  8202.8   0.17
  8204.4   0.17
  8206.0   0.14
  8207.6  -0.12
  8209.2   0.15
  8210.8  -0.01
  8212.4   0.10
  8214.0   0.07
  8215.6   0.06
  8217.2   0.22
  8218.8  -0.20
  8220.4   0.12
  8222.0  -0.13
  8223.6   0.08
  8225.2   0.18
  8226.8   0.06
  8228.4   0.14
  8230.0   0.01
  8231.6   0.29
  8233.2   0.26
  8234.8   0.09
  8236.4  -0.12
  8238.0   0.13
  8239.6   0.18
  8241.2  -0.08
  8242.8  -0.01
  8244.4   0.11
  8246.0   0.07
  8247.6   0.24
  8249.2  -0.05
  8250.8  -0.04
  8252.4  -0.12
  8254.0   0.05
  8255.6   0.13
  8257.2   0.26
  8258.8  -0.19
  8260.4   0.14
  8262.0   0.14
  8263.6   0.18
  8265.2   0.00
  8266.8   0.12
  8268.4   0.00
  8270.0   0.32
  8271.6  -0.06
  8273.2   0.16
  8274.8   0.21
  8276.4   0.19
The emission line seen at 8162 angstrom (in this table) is [O II]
